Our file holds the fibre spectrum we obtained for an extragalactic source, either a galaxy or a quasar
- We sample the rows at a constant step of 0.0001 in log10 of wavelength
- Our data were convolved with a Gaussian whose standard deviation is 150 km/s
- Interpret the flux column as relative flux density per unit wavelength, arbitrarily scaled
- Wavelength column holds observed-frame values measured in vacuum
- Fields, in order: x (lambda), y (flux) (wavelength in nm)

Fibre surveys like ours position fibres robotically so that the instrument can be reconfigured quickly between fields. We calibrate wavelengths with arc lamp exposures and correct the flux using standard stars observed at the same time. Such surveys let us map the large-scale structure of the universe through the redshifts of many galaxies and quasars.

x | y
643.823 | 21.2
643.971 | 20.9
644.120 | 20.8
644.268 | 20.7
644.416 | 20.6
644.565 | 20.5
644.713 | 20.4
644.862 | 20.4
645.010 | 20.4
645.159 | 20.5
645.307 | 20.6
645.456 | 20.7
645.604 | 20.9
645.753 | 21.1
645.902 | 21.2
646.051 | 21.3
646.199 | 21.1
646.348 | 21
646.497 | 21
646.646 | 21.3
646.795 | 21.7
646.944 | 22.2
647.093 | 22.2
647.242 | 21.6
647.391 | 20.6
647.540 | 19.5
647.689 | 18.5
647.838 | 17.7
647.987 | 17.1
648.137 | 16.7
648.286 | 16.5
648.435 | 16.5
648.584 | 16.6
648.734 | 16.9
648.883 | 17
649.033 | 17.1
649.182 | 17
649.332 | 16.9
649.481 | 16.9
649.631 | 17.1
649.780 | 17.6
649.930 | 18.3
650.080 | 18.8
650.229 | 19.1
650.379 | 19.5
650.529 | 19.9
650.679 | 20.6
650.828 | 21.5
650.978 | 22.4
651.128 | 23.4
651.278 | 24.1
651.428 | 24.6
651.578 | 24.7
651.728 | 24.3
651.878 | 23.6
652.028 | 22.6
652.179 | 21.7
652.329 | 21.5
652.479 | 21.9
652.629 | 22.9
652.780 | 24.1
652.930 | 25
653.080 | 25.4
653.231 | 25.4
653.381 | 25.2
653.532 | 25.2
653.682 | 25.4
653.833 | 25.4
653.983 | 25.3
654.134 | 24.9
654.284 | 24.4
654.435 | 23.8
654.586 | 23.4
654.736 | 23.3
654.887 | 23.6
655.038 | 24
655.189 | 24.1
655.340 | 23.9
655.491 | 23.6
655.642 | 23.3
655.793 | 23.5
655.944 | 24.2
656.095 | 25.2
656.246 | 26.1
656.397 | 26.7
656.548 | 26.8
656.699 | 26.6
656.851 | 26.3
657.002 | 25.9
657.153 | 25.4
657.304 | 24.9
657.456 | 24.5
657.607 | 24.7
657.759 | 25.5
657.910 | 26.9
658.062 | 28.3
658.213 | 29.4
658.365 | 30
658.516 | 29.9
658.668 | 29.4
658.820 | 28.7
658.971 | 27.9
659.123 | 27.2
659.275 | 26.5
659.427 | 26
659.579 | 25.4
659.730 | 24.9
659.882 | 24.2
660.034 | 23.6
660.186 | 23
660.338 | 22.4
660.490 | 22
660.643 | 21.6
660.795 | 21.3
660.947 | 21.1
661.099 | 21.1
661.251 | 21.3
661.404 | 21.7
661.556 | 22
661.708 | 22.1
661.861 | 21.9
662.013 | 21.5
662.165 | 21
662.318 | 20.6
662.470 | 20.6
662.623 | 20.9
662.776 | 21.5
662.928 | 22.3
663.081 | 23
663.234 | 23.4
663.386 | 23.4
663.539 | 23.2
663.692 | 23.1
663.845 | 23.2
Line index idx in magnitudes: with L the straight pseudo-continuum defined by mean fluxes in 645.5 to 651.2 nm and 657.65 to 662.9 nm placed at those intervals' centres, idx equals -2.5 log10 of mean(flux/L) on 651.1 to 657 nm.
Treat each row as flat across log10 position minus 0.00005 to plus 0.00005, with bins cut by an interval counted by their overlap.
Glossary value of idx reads -0.13 mag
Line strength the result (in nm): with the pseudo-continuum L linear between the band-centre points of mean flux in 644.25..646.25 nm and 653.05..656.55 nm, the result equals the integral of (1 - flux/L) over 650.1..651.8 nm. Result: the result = 0.07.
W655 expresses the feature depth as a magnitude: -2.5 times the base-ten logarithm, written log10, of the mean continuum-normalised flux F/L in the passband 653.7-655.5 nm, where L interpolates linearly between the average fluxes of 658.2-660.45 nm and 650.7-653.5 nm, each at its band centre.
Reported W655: 0.015 mag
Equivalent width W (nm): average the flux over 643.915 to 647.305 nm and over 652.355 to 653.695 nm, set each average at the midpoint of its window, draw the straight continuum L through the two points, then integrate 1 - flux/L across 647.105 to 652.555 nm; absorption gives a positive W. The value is 0.76 nm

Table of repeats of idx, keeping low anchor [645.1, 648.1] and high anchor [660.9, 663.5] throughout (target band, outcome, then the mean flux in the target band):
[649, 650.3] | 0.18 mag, 17.7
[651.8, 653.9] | -0.14 mag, 23.9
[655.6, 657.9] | -0.19 mag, 25.4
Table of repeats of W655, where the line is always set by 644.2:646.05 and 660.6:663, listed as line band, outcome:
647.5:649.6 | 0.21 mag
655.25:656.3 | -0.15 mag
